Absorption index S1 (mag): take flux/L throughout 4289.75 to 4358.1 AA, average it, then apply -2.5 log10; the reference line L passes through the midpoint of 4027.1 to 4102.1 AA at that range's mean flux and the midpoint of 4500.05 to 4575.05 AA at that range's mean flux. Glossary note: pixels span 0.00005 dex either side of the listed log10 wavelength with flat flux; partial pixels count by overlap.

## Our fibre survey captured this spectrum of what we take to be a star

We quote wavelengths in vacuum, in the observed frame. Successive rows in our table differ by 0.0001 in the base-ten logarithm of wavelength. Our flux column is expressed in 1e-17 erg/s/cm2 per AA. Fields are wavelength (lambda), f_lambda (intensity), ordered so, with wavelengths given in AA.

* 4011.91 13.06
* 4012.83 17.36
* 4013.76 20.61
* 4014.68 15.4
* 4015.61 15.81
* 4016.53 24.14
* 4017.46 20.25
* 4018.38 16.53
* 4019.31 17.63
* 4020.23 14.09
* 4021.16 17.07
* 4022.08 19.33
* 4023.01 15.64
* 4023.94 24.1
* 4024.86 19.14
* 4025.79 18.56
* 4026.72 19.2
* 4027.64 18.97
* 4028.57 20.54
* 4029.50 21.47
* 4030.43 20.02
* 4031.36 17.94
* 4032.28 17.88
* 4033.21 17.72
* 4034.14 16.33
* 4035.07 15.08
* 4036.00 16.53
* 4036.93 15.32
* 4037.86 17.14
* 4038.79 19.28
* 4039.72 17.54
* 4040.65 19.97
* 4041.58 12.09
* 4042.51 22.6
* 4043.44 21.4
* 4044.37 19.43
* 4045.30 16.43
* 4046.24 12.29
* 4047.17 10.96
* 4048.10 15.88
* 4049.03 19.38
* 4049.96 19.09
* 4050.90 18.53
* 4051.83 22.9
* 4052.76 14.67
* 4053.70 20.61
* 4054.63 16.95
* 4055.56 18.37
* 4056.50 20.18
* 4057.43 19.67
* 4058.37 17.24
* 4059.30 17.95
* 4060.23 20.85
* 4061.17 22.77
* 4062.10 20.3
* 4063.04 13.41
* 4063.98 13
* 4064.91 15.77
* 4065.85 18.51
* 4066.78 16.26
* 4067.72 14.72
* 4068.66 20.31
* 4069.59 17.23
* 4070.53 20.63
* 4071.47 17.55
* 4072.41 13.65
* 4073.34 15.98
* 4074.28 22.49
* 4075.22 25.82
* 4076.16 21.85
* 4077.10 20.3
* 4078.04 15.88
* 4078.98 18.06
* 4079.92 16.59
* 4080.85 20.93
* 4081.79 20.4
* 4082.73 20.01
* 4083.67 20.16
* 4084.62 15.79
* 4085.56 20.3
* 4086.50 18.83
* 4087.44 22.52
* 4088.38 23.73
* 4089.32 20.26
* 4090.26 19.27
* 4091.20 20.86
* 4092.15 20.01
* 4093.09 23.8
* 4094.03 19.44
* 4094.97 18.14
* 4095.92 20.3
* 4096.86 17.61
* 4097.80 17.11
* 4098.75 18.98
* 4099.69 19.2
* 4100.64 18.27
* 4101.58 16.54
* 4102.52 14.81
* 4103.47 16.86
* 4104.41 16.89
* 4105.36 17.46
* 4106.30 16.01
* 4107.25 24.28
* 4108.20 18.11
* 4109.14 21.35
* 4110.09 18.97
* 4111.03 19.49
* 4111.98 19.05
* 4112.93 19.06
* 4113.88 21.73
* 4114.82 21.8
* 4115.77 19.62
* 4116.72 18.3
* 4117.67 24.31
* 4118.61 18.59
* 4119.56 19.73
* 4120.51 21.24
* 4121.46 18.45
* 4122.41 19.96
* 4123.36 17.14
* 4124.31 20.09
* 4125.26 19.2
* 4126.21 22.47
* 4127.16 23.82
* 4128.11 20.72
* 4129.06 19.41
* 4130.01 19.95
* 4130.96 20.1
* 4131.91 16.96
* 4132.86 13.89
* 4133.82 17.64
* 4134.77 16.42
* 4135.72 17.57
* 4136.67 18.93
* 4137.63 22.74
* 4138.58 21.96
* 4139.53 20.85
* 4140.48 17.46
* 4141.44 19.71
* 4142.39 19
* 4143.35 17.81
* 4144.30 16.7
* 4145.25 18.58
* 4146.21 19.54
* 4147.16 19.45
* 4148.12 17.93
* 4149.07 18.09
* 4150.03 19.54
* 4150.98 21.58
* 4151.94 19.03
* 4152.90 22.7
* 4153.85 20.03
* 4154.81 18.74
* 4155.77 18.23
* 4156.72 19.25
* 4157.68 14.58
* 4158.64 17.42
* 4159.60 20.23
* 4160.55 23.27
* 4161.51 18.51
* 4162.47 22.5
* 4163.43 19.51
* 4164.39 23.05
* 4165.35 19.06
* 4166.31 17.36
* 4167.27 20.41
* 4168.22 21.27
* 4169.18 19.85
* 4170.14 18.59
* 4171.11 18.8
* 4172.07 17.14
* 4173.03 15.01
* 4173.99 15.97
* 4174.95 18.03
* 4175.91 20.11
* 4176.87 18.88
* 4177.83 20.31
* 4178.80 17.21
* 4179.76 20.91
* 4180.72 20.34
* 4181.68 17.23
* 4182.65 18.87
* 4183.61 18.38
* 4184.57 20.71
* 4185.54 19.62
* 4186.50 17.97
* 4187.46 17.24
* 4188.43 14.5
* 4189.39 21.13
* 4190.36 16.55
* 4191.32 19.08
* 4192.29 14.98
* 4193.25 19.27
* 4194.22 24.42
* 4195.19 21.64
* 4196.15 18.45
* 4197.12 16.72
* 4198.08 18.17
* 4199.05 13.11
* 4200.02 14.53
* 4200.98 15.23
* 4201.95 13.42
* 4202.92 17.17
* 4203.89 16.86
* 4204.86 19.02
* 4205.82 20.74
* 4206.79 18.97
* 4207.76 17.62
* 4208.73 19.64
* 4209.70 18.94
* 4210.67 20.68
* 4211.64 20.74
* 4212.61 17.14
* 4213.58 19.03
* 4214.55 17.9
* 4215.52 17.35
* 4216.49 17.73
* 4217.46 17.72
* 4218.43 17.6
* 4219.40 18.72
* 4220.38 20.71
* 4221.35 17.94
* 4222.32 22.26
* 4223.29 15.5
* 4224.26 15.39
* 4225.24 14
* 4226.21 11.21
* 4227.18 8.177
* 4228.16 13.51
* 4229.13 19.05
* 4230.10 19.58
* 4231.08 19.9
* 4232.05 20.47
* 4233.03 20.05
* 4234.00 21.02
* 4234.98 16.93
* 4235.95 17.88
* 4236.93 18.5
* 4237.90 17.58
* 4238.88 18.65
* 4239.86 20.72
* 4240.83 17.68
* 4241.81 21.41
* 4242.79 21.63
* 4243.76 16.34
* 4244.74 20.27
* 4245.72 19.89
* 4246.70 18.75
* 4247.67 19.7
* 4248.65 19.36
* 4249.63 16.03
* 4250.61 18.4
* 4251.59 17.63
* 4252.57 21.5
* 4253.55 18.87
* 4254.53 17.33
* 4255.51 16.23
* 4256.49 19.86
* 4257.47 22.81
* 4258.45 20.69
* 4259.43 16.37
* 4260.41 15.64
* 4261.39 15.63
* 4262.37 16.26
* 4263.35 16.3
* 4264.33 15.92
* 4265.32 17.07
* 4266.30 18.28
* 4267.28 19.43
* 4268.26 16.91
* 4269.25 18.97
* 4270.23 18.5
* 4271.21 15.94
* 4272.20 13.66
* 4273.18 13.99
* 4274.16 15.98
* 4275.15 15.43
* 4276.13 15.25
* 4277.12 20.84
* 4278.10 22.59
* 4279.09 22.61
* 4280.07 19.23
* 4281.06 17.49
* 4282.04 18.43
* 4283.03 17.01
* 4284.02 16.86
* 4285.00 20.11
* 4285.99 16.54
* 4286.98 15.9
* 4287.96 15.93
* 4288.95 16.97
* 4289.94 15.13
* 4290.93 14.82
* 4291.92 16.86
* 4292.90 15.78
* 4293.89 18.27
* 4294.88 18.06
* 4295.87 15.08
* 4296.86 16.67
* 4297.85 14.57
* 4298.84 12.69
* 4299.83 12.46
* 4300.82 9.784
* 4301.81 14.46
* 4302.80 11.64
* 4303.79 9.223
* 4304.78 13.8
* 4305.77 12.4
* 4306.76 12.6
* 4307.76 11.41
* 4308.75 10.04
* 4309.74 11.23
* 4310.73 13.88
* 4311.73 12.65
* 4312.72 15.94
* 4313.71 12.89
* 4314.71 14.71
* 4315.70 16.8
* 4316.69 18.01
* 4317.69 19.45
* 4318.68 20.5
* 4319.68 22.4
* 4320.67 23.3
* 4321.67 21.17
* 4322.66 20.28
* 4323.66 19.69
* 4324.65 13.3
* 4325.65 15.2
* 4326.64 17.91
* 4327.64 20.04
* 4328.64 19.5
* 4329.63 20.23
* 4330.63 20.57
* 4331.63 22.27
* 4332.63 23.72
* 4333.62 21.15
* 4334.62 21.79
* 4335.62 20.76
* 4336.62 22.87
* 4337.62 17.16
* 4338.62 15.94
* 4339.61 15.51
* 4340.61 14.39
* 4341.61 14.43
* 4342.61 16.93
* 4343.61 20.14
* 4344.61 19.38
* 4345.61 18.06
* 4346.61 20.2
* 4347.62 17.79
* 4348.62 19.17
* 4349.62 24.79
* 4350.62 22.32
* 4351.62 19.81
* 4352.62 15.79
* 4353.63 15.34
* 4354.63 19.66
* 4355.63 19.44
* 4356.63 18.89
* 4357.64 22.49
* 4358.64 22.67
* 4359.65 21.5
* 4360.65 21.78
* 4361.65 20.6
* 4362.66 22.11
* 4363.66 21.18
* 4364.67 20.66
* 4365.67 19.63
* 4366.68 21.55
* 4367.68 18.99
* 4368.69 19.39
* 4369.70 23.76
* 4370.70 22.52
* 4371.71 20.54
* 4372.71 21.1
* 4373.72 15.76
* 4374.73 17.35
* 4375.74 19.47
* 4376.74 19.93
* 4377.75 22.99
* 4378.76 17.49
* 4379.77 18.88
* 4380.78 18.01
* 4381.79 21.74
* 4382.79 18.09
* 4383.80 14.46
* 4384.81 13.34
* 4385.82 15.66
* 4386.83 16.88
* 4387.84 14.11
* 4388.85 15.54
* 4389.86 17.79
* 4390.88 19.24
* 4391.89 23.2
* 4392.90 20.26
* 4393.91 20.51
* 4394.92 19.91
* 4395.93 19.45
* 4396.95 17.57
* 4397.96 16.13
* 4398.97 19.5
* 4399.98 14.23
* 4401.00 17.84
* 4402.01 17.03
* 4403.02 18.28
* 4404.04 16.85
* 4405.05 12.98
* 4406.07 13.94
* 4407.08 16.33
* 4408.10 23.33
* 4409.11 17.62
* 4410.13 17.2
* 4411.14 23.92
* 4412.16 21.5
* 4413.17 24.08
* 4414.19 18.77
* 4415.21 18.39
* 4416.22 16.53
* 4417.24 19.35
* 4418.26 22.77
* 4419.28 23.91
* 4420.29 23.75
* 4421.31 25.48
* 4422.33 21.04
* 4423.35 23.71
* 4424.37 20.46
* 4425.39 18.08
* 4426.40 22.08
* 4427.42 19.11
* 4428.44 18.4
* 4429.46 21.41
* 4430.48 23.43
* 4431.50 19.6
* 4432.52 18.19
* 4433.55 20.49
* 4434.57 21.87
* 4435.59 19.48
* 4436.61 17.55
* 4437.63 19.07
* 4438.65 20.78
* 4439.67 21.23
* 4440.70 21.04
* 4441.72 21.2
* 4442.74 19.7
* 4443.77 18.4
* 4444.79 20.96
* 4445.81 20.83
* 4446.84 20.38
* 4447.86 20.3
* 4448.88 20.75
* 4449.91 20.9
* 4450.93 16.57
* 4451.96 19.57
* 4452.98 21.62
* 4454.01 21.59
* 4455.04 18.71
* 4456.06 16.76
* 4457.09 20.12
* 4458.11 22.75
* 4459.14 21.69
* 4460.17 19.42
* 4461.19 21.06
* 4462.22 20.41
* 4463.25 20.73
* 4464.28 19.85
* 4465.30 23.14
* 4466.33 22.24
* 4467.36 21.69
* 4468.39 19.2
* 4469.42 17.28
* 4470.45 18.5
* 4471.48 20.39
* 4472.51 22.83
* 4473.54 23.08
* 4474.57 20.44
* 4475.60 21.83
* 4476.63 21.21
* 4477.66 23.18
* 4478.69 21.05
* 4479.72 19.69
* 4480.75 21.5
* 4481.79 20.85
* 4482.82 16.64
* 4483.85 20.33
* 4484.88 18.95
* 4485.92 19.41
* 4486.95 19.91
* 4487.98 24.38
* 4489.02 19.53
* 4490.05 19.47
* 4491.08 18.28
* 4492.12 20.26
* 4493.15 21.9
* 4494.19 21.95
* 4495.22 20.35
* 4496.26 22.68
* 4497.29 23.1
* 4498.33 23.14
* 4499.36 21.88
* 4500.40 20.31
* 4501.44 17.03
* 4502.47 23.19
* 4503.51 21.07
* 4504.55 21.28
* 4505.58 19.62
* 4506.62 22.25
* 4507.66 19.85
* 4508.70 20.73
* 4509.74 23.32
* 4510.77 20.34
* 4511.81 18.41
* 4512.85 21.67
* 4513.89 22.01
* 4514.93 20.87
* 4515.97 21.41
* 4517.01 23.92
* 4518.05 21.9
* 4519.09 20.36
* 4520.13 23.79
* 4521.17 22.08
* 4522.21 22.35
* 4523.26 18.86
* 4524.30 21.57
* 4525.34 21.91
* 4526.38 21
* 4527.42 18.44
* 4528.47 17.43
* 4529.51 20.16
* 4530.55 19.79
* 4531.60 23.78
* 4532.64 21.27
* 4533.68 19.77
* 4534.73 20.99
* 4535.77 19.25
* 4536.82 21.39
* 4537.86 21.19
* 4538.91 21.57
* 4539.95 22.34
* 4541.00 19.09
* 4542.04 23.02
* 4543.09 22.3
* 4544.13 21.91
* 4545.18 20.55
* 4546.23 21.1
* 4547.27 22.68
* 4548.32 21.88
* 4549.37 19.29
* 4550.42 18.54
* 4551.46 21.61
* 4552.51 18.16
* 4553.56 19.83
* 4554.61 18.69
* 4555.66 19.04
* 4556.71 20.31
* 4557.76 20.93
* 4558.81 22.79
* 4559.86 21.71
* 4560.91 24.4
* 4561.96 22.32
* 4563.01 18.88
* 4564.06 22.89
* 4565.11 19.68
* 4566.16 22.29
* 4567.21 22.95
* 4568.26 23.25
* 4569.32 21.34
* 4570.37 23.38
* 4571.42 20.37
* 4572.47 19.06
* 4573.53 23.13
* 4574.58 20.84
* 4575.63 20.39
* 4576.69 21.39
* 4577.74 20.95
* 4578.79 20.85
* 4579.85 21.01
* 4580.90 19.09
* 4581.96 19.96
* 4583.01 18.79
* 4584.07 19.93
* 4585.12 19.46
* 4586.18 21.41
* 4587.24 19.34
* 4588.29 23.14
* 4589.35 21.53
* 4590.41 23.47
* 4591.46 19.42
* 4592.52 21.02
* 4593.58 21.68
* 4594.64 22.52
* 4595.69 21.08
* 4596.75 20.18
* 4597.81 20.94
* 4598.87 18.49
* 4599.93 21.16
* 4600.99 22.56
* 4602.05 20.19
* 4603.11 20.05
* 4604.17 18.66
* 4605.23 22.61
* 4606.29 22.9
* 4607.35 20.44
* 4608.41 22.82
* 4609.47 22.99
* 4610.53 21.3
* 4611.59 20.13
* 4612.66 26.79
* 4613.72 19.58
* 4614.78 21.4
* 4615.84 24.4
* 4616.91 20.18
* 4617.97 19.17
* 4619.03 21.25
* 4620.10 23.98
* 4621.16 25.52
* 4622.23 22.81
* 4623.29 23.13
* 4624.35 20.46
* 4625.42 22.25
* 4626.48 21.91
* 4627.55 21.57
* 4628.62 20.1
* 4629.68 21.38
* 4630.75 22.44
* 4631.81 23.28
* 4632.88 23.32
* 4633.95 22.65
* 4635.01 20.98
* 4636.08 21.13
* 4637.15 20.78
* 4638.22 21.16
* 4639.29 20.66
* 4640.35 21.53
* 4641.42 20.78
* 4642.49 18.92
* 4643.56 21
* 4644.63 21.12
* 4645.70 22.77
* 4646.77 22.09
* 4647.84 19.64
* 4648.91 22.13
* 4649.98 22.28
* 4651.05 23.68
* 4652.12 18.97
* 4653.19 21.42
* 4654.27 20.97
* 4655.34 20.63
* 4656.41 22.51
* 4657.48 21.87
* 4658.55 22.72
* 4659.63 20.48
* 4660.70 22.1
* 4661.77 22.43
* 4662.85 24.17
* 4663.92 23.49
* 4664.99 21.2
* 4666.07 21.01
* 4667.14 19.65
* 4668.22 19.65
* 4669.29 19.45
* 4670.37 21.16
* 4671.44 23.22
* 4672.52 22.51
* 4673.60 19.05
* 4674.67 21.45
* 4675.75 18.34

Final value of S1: 0.16 mag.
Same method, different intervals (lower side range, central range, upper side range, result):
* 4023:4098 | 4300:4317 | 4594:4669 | 0.47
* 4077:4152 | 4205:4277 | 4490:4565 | 0.11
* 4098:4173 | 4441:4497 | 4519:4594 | 0.01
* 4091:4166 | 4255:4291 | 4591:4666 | 0.15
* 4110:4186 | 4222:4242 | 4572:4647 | 0.13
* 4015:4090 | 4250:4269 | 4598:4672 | 0.09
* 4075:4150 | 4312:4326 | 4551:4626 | 0.12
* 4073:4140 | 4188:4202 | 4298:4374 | 0.08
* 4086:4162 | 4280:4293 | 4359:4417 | 0.13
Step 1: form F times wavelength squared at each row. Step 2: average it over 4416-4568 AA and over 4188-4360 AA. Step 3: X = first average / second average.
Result 1.3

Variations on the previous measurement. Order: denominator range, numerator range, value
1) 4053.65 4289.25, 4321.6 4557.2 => 1.22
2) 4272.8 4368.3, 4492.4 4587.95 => 1.31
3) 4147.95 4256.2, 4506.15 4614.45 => 1.35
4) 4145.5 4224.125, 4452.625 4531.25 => 1.29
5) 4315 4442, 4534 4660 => 1.21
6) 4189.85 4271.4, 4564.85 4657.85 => 1.41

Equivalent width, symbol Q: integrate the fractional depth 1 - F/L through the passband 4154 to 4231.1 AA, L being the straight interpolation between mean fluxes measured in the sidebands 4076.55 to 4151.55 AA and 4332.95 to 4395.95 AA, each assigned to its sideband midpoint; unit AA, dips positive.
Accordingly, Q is 4.3 AA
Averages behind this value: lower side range 19.3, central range 18.2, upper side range 19.3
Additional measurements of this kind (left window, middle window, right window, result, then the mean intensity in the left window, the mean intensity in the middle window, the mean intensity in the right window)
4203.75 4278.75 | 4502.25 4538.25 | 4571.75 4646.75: -0.9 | 18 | 21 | 21.3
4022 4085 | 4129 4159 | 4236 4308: -1.8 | 18.3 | 18.8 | 17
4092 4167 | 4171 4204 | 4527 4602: 2.6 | 19.3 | 17.9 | 20.9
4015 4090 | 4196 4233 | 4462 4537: 3.6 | 18.4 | 17.4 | 20.9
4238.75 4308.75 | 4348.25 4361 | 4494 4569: -1.4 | 16.9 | 20.3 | 21.1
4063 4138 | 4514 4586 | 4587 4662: 0.7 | 19.1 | 21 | 21.6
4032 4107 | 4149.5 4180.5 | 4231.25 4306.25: -2.5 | 18.3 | 19.3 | 17.3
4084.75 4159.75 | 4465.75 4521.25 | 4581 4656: -0.3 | 19.3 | 21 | 21.4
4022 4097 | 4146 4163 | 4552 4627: -0.3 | 18.6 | 19.5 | 21.3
